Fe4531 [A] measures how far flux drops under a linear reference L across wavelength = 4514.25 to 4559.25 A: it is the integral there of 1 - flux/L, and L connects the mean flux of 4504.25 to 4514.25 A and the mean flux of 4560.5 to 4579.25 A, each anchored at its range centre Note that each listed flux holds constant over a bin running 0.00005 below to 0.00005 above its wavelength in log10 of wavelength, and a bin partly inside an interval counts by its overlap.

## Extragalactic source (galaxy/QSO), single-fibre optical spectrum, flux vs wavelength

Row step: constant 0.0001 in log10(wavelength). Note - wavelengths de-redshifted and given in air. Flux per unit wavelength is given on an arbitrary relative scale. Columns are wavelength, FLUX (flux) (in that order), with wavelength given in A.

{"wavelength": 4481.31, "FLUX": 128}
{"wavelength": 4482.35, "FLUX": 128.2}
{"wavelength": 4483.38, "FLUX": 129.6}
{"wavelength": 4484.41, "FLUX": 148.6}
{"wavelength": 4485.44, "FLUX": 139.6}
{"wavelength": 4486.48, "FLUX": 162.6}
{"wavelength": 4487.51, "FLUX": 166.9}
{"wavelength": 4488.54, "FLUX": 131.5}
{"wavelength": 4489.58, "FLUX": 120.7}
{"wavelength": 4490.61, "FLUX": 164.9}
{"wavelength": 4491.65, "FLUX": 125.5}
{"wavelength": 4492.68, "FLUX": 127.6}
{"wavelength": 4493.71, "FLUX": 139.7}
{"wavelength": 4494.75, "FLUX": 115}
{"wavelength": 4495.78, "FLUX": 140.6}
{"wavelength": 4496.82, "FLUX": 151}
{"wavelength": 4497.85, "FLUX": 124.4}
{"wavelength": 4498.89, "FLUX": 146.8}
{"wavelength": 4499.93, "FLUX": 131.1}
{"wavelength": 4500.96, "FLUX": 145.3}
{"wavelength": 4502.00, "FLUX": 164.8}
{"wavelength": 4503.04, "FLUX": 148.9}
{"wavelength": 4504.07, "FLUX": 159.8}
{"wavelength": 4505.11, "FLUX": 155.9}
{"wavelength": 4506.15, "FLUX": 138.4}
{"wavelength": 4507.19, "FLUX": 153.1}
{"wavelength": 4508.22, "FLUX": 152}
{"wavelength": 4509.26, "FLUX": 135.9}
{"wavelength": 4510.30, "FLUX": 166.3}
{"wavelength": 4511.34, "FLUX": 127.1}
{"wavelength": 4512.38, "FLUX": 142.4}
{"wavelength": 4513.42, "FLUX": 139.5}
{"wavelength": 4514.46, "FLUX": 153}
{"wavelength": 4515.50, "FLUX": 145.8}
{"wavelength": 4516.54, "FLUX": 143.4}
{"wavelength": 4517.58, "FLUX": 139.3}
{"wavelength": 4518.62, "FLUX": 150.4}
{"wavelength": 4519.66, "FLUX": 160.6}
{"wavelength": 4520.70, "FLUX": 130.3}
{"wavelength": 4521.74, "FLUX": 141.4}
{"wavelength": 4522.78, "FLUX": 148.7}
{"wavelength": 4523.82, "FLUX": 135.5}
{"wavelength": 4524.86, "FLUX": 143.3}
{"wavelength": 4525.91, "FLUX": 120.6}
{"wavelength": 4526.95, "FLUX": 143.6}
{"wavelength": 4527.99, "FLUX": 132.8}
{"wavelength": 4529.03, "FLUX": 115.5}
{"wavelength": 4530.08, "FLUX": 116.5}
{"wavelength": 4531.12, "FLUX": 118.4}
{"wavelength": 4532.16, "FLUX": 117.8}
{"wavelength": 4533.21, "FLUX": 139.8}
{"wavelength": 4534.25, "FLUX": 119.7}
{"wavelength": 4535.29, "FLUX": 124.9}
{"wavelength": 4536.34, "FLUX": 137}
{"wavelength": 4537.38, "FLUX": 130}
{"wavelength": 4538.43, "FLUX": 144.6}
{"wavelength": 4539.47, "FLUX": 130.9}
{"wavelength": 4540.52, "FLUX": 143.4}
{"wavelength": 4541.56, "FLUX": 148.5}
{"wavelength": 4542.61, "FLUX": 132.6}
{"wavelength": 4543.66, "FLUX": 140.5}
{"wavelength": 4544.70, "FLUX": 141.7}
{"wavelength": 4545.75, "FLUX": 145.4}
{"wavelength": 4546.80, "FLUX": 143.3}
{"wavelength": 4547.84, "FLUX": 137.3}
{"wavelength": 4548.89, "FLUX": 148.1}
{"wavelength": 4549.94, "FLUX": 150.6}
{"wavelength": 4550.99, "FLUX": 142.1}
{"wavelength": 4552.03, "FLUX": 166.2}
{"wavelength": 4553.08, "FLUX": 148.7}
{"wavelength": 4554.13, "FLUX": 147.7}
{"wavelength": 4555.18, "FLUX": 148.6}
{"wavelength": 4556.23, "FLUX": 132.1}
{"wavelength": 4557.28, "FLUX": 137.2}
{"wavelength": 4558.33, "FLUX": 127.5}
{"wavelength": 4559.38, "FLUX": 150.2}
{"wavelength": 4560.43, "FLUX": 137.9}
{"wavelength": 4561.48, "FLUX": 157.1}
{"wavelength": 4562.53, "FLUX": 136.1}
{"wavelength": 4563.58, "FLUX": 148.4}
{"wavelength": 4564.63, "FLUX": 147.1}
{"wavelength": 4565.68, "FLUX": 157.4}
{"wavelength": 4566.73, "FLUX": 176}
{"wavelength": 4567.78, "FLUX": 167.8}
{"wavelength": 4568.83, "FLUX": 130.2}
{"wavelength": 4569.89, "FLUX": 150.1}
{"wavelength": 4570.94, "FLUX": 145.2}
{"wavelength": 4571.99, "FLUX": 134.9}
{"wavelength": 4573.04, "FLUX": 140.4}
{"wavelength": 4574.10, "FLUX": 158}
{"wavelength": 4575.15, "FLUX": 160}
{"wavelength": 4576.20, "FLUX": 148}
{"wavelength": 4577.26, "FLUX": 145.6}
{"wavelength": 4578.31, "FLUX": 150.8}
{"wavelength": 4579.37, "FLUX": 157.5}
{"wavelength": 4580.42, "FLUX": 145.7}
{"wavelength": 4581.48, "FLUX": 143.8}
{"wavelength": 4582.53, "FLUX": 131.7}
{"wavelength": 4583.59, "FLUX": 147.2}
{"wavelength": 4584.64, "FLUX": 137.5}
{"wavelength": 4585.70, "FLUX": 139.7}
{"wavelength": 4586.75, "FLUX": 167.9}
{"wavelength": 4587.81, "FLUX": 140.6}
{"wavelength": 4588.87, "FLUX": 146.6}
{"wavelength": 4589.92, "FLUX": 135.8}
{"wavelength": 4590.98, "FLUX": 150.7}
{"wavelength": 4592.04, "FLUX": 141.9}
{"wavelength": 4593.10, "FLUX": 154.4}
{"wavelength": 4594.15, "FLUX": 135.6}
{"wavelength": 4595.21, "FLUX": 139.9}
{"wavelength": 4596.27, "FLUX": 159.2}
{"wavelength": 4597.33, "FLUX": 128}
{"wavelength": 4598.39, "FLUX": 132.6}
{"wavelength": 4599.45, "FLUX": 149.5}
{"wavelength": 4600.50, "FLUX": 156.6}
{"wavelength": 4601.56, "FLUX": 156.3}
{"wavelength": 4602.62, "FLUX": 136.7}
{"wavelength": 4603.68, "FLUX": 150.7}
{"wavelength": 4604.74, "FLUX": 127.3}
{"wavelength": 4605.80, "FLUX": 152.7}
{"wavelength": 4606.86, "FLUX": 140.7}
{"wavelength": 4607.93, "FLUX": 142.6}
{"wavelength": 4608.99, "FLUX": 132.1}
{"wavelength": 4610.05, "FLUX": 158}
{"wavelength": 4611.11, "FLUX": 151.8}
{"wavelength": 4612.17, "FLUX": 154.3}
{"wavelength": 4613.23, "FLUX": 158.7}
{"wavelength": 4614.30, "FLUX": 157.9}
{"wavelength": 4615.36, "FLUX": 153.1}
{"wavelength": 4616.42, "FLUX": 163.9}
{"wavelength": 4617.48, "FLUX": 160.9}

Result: 2.8 A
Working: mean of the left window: 146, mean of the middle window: 139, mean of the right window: 150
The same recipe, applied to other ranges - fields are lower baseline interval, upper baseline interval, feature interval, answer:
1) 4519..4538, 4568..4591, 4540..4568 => -1.47 A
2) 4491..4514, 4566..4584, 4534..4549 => 0.83 A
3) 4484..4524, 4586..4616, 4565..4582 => -0.54 A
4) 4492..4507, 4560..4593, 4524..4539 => 1.60 A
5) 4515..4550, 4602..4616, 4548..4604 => -1.44 A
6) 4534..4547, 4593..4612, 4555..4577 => -1.06 A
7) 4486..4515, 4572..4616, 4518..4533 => 1.09 A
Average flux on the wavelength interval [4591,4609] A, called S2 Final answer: 144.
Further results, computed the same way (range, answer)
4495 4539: 140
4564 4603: 147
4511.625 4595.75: 143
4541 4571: 146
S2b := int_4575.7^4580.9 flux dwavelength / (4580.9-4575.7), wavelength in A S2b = 149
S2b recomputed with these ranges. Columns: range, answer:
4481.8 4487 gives 142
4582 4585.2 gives 139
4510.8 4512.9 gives 135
